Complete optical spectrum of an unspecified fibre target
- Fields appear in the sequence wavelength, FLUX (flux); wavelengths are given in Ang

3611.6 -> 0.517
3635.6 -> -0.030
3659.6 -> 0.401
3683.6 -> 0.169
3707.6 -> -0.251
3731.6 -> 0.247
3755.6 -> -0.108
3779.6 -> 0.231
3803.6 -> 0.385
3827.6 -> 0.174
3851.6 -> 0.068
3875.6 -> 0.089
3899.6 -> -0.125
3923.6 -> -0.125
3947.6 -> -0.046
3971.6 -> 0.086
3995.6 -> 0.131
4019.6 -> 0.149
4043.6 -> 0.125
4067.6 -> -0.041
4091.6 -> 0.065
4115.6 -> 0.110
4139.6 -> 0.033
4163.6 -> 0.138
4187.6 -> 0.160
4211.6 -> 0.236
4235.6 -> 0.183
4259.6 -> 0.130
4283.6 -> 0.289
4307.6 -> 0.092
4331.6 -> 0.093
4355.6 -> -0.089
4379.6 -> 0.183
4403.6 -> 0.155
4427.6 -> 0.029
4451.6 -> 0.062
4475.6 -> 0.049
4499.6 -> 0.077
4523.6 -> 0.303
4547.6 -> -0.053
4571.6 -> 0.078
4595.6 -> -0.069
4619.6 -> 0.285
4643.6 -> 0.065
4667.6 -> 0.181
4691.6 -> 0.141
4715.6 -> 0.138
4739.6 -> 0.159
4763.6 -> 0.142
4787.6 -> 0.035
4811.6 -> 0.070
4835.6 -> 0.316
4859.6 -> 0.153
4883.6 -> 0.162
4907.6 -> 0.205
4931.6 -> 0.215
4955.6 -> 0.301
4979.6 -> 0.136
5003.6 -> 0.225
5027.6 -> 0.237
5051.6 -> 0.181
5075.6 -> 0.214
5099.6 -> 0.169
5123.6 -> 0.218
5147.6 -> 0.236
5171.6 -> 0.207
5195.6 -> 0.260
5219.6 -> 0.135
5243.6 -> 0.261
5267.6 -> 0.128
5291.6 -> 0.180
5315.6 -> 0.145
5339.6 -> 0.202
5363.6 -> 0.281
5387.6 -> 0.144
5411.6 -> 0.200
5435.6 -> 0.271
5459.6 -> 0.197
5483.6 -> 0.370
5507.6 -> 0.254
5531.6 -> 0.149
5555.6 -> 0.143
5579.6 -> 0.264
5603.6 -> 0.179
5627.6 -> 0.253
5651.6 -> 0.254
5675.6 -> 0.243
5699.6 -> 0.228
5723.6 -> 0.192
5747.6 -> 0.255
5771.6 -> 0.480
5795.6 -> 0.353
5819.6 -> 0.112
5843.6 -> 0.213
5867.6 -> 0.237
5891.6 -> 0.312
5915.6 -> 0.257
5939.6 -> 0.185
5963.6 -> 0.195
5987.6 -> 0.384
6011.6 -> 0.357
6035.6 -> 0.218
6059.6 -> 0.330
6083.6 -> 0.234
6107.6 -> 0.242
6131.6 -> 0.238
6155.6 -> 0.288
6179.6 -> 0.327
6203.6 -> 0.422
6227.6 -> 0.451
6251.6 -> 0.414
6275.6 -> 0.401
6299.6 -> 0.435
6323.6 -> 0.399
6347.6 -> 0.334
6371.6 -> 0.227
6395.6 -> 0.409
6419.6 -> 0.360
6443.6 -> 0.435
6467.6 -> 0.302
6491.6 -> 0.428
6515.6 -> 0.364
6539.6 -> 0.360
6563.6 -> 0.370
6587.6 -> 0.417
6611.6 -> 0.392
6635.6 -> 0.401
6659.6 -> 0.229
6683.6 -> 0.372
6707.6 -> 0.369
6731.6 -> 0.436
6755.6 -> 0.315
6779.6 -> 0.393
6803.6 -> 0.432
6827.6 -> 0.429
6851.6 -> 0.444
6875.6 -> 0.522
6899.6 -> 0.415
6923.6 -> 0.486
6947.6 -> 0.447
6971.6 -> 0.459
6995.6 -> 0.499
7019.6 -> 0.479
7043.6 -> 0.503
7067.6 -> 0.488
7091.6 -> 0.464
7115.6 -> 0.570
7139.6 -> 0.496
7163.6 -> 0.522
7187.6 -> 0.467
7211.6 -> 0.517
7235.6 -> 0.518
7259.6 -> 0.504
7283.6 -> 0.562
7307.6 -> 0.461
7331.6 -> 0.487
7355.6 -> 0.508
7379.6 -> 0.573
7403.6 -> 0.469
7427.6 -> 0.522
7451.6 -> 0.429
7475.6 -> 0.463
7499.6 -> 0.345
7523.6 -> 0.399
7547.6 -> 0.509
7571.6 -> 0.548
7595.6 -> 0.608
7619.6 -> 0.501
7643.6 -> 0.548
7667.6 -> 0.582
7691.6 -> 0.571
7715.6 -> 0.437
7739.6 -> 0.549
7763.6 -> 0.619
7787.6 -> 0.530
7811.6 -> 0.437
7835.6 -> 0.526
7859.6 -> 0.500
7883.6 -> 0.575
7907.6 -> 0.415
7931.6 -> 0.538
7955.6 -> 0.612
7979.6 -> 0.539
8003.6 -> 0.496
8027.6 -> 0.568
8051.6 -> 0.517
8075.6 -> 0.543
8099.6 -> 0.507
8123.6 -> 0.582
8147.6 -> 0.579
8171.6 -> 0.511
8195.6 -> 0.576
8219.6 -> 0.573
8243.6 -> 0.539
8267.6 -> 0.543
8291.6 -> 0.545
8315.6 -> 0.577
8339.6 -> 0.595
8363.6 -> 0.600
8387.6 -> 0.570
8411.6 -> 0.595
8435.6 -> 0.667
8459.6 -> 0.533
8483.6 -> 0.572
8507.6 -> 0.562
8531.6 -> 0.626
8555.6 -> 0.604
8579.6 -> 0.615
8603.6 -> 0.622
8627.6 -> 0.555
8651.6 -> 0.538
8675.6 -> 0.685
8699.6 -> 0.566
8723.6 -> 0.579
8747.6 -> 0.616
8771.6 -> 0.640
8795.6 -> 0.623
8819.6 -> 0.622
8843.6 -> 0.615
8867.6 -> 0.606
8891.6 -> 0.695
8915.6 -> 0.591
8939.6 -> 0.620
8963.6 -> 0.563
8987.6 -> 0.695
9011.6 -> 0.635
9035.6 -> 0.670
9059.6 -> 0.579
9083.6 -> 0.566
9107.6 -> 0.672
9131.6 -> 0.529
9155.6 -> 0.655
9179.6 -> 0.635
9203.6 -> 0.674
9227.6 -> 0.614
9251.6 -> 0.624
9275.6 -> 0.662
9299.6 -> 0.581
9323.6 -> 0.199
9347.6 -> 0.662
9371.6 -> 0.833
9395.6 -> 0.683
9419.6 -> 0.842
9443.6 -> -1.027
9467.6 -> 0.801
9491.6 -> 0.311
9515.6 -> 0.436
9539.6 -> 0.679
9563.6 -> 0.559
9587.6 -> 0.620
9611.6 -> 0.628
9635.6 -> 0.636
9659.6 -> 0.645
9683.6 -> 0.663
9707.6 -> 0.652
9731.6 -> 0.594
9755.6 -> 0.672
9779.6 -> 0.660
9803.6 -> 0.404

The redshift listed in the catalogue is 0.55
